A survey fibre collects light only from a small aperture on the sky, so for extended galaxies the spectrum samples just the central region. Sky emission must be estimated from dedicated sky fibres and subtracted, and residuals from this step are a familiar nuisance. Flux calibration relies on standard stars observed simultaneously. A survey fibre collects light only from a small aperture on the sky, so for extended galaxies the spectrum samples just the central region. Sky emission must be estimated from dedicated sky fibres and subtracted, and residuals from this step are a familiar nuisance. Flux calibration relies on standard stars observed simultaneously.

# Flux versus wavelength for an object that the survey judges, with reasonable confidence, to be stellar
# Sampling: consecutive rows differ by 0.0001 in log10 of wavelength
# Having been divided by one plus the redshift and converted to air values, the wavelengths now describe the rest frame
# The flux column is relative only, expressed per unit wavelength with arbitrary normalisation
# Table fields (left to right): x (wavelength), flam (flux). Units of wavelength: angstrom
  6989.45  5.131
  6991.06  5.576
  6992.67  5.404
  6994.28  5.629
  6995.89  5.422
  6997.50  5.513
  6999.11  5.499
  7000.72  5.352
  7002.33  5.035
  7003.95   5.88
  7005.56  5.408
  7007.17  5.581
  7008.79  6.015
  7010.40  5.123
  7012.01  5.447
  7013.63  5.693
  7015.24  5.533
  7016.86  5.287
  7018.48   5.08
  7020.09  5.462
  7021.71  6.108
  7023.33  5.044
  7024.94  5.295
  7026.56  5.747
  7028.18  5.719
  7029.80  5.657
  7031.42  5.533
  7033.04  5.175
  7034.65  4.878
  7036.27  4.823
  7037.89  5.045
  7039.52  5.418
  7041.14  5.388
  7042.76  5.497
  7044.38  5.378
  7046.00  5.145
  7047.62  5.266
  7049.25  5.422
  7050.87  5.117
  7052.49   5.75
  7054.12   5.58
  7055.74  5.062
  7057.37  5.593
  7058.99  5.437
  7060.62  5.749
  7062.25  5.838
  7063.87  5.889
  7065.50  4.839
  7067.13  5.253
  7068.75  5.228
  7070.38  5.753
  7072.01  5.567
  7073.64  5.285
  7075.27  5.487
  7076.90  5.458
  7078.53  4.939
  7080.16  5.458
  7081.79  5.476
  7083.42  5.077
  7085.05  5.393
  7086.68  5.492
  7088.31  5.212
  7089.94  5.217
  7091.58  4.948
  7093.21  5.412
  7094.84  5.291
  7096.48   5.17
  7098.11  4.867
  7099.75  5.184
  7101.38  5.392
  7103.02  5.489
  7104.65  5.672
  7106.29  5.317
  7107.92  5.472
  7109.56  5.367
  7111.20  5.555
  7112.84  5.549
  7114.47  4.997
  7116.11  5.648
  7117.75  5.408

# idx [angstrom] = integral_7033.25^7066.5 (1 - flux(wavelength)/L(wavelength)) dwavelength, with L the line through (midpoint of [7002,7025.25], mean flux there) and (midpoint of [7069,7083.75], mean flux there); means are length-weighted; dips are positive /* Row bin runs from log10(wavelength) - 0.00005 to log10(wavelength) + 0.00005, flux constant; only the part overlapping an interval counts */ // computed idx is 0.5 angstrom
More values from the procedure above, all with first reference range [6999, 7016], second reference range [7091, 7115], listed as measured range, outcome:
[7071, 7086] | 0.04 angstrom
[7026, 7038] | 0.29 angstrom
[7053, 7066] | -0.27 angstrom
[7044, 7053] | 0.16 angstrom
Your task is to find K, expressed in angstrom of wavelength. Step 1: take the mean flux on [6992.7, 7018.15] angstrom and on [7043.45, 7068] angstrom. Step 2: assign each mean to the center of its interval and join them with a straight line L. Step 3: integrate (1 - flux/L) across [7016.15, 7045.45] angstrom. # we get 0.5 angstrom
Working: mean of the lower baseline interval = 5.48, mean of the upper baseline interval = 5.42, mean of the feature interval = 5.36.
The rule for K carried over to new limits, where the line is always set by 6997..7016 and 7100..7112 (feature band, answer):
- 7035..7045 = 0.5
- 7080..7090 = 0.2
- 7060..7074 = 0.0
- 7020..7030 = -0.1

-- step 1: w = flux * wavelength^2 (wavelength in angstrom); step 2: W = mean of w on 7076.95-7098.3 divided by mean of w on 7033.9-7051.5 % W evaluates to 1.02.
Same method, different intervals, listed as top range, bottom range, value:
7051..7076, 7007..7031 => 1.01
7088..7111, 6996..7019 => 0.99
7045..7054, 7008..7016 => 0.97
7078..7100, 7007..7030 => 0.97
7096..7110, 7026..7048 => 1.02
